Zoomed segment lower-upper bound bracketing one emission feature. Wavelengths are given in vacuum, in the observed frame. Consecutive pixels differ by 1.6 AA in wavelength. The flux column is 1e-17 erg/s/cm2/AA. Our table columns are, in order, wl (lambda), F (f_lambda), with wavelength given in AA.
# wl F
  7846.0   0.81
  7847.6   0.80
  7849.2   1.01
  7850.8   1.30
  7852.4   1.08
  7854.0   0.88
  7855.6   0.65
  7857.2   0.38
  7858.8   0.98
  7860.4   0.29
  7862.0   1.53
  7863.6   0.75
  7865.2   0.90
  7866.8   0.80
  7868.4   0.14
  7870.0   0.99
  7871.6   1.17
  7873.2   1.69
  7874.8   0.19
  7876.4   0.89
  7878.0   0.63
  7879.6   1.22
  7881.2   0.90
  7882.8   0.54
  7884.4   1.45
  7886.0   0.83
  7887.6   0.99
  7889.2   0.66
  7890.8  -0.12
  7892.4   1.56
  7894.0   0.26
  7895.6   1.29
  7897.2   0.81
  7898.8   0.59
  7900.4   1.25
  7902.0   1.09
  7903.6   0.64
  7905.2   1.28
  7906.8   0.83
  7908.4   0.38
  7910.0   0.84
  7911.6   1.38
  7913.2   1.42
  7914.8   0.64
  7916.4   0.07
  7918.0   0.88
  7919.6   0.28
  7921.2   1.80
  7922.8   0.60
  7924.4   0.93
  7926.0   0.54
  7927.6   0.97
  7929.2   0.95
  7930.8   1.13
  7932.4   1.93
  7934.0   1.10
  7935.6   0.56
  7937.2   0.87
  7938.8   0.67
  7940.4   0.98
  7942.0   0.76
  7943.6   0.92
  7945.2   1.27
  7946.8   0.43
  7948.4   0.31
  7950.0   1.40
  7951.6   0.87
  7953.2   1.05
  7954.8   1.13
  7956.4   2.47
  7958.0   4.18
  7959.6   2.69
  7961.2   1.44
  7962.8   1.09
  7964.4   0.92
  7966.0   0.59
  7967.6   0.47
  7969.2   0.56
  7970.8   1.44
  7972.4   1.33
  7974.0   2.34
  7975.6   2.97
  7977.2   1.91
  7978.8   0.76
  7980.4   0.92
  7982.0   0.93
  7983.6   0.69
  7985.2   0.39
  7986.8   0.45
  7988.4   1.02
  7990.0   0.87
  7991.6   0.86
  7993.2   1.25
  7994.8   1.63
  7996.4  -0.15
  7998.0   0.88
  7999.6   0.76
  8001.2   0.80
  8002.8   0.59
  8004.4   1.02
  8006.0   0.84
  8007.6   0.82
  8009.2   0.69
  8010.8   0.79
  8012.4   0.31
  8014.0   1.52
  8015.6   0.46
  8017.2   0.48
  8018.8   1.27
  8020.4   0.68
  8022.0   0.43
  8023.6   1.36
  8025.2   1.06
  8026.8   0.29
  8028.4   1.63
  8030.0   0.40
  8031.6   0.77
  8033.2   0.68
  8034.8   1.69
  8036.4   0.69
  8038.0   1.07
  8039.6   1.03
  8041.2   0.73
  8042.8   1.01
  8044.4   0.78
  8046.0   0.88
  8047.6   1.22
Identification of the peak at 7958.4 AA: [S II] 6716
